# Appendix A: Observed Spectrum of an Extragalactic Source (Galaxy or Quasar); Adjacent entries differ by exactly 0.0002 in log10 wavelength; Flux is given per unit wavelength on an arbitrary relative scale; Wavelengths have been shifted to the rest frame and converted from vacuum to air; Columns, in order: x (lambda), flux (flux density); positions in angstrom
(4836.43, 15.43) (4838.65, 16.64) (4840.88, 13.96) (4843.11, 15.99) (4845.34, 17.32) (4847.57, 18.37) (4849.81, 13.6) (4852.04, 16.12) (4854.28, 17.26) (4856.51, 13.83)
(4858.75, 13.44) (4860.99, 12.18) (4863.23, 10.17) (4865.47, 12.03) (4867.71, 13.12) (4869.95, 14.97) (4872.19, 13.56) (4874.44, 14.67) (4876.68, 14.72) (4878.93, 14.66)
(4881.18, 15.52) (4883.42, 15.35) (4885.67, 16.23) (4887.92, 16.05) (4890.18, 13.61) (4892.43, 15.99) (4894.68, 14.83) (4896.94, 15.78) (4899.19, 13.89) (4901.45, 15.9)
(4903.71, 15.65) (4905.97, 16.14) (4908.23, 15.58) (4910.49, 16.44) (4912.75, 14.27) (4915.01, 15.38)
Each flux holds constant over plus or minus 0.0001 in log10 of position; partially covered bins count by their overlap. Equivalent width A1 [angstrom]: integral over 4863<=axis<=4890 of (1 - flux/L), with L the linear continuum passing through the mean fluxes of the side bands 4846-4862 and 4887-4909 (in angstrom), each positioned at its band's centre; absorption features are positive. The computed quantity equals 1.5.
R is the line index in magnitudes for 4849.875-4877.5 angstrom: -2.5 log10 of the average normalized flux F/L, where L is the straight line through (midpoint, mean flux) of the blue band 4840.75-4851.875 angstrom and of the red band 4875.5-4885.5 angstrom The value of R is 0.13 mag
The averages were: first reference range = 16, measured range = 13.8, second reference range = 15.2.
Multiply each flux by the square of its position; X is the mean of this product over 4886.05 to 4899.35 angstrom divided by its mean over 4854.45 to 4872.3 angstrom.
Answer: 1.17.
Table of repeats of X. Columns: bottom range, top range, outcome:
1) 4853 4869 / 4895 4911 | 1.20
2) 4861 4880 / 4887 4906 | 1.15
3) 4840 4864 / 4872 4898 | 1.04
